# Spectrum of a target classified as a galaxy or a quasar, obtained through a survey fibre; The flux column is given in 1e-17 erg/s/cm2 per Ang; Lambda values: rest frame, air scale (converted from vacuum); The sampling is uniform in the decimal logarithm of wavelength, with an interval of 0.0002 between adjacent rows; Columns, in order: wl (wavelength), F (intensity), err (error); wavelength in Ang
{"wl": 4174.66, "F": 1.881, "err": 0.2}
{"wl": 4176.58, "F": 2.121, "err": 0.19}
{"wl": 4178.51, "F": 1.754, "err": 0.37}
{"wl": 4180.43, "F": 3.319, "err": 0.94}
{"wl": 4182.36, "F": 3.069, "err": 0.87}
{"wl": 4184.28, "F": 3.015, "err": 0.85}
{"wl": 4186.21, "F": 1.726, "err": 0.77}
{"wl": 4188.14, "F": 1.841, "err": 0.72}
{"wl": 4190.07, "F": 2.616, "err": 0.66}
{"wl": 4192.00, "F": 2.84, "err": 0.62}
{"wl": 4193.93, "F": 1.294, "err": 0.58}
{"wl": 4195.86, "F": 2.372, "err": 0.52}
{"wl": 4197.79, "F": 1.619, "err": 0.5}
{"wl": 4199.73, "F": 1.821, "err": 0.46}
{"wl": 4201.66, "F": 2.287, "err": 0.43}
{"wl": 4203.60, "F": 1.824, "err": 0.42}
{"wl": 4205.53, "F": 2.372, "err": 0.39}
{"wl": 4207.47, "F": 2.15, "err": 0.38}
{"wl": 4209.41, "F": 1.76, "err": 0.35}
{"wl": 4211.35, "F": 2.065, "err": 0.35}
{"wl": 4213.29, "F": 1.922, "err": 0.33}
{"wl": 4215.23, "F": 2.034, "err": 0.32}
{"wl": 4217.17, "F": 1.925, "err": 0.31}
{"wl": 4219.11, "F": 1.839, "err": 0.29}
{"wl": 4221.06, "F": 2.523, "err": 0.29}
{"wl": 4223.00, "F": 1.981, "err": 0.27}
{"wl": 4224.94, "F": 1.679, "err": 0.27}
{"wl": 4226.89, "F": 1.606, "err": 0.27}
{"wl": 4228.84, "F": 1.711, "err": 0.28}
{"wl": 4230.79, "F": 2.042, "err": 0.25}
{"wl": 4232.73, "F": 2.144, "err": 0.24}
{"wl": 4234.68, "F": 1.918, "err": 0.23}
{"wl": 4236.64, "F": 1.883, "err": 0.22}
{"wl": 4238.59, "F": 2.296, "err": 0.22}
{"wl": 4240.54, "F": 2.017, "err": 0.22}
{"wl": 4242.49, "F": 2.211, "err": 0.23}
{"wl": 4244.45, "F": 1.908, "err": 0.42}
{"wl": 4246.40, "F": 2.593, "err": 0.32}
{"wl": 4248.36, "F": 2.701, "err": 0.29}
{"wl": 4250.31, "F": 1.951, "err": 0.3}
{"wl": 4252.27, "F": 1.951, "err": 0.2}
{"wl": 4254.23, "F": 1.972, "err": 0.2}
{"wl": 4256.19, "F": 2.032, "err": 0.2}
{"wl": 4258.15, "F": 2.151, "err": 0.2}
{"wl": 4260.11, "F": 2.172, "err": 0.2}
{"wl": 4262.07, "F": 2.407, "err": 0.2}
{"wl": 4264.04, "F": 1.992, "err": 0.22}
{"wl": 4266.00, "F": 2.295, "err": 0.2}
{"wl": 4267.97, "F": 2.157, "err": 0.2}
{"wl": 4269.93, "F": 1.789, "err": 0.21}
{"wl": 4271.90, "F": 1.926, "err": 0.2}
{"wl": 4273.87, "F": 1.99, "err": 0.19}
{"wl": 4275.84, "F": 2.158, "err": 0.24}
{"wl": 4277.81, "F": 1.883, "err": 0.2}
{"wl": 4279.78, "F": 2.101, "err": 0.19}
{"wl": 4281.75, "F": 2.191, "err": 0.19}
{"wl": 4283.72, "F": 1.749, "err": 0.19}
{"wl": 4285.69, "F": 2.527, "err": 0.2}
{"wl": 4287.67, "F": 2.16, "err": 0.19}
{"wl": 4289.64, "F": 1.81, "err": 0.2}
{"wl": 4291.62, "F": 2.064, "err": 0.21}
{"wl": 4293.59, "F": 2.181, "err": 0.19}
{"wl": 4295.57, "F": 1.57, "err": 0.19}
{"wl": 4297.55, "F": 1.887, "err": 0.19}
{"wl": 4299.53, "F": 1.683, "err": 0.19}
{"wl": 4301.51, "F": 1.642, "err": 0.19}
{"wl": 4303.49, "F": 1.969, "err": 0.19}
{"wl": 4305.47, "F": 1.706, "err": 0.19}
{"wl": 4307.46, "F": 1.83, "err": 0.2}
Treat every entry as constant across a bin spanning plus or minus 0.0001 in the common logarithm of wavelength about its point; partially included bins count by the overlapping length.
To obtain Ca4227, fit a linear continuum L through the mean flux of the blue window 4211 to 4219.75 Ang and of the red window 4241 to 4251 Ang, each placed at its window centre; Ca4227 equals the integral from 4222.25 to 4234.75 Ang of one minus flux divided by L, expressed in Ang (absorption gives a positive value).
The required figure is 1.4 Ang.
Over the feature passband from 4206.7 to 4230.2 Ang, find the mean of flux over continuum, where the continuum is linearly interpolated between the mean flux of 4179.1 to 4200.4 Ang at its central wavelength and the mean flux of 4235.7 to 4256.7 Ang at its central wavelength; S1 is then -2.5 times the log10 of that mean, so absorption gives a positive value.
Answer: 0.15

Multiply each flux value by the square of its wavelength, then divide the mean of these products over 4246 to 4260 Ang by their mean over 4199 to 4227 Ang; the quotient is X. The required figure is 1.11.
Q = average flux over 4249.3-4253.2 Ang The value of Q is 1.96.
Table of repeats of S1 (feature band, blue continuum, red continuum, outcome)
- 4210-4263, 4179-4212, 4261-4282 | 0.04 mag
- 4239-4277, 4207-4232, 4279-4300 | -0.08 mag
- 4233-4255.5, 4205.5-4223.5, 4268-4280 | -0.06 mag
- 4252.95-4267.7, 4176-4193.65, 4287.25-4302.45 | -0.05 mag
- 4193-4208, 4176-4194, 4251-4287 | 0.20 mag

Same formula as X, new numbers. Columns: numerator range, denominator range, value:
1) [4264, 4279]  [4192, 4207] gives 1.04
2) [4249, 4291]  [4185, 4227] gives 1.06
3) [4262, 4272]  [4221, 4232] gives 1.13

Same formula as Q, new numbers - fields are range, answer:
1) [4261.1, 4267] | 2.23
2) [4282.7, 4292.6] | 2.06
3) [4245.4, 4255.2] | 2.23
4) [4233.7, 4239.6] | 2.03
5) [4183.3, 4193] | 2.41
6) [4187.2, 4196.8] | 2.19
